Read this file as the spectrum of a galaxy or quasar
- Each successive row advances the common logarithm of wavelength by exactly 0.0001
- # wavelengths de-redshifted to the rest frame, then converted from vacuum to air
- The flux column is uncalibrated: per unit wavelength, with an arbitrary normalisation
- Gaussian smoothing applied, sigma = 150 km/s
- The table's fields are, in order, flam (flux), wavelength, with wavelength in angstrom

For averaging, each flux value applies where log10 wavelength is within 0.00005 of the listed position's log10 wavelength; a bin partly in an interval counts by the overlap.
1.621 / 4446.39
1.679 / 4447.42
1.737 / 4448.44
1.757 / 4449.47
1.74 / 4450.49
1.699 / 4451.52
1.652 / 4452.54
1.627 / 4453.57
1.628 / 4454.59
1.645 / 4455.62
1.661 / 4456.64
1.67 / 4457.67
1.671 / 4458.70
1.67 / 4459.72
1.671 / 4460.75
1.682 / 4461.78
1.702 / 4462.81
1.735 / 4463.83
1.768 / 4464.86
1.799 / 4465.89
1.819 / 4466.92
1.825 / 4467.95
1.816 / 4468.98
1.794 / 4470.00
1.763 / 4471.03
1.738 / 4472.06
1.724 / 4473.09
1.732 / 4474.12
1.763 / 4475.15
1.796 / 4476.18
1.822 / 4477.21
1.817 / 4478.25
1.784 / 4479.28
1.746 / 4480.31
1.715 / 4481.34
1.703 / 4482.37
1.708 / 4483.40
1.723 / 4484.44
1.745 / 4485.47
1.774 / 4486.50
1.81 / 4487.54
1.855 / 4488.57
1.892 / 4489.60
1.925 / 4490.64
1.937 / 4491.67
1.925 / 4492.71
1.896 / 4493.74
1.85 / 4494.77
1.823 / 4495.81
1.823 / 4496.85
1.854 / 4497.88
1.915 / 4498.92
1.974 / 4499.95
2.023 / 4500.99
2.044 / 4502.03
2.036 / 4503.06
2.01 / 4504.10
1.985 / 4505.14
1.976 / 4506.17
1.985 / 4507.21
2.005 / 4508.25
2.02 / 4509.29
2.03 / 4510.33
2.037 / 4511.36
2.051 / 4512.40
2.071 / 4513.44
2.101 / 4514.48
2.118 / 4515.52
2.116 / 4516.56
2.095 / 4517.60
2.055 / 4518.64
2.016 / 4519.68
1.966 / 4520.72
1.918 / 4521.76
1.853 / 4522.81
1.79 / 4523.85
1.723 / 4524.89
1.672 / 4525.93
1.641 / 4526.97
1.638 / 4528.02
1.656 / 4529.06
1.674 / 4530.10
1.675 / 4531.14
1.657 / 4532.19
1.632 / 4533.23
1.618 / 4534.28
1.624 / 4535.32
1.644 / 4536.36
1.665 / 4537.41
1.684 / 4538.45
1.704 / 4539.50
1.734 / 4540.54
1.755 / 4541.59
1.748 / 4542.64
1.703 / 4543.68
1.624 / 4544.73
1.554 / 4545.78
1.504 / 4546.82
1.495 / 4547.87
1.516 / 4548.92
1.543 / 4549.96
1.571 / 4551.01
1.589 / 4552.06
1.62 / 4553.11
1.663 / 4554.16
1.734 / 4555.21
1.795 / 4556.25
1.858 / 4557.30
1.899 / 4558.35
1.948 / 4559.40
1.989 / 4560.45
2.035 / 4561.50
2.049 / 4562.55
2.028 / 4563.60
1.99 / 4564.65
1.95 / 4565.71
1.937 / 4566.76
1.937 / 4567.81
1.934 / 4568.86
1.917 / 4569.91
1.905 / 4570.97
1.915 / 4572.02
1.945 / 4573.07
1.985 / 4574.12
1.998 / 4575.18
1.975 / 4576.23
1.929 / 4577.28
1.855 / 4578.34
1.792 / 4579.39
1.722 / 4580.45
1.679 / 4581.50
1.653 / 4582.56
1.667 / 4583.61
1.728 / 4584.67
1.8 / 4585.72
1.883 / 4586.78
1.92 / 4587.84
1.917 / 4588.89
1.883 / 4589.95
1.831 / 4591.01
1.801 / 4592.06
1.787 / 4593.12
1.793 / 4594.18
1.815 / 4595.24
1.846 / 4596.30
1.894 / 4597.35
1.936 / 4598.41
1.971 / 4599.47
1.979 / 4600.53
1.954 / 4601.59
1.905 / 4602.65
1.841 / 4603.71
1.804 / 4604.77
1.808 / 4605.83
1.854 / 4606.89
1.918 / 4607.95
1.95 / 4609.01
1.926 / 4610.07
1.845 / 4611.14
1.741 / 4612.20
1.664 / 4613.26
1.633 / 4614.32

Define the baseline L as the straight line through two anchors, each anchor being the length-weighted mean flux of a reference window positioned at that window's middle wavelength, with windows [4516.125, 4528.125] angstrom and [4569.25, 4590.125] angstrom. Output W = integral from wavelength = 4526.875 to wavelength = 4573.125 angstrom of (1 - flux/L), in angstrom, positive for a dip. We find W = 2.81 angstrom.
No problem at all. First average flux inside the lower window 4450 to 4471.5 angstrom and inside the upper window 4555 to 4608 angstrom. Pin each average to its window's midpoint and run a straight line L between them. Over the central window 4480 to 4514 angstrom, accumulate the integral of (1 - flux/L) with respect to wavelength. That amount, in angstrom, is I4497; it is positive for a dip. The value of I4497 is -2.7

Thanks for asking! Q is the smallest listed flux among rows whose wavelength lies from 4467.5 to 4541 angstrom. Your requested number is 1.618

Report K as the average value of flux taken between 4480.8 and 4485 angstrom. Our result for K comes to 1.71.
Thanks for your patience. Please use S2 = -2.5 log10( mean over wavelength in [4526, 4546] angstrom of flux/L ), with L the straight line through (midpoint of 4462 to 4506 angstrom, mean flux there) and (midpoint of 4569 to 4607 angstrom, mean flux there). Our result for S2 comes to 0.11 mag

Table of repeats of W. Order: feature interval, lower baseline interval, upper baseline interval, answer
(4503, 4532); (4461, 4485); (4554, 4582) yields -1.5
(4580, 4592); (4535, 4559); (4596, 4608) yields 0.2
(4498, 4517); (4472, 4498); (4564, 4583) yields -2.1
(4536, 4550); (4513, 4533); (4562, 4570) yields 2.0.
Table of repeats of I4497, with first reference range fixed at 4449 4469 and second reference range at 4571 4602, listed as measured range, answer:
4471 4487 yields -0.2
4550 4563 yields 0.2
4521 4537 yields 0.8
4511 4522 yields -1.7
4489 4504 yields -1.5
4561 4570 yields -0.7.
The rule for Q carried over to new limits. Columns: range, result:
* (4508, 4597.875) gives 1.495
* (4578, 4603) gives 1.653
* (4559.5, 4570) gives 1.917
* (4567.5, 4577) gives 1.905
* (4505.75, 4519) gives 1.976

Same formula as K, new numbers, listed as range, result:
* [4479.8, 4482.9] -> 1.72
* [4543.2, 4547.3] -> 1.6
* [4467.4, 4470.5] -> 1.82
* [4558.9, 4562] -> 1.99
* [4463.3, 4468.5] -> 1.79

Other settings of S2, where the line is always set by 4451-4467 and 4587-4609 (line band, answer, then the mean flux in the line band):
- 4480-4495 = -0.053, 1.81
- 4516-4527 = -0.079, 1.91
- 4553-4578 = -0.050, 1.92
